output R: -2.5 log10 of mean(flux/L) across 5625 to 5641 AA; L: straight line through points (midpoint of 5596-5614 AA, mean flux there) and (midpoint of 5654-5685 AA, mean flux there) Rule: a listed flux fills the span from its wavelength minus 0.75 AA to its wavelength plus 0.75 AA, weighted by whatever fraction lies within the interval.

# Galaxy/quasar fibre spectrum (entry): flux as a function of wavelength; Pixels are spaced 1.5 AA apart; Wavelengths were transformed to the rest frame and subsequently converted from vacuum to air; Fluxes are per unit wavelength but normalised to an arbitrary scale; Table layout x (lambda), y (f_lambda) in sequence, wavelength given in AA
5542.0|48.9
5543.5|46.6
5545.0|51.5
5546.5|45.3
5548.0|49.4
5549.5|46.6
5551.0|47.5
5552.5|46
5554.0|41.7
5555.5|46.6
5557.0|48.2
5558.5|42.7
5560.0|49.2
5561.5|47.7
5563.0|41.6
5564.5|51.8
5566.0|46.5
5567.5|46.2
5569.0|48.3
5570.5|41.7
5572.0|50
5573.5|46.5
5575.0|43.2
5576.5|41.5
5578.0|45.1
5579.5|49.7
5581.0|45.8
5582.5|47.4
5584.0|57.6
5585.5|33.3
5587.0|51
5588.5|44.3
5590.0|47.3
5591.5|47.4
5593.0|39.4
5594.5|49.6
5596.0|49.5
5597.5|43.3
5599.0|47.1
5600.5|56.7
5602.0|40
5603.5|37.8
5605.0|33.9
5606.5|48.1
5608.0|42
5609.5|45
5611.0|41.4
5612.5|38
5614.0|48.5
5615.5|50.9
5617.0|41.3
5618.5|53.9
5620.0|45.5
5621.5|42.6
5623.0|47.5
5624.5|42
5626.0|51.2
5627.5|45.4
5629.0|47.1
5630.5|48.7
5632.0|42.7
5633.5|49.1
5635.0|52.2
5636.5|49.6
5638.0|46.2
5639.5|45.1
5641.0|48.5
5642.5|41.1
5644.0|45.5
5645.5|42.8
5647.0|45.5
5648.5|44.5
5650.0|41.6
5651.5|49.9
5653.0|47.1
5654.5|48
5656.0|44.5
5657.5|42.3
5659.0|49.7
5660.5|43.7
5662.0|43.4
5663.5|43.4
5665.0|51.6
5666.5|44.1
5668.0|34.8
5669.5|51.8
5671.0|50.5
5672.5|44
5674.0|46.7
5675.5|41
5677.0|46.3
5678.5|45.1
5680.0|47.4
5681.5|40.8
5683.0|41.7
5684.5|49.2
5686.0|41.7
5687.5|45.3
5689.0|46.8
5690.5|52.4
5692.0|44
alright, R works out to -0.08 mag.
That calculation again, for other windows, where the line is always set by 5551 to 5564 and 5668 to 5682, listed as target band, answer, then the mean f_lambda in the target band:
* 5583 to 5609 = 0.01 mag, 45.2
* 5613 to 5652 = -0.02 mag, 46.4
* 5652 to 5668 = 0.00 mag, 45.3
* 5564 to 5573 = -0.04 mag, 47.3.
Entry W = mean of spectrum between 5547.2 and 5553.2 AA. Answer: 47.4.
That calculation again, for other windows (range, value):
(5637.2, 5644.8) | 45.3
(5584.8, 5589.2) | 43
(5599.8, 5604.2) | 44.8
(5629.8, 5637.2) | 48.5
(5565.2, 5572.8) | 46.6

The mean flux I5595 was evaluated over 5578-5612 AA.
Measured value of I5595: 45.3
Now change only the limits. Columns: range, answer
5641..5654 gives 45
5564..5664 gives 45.8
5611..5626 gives 45.6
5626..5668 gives 45.9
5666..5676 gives 44.8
